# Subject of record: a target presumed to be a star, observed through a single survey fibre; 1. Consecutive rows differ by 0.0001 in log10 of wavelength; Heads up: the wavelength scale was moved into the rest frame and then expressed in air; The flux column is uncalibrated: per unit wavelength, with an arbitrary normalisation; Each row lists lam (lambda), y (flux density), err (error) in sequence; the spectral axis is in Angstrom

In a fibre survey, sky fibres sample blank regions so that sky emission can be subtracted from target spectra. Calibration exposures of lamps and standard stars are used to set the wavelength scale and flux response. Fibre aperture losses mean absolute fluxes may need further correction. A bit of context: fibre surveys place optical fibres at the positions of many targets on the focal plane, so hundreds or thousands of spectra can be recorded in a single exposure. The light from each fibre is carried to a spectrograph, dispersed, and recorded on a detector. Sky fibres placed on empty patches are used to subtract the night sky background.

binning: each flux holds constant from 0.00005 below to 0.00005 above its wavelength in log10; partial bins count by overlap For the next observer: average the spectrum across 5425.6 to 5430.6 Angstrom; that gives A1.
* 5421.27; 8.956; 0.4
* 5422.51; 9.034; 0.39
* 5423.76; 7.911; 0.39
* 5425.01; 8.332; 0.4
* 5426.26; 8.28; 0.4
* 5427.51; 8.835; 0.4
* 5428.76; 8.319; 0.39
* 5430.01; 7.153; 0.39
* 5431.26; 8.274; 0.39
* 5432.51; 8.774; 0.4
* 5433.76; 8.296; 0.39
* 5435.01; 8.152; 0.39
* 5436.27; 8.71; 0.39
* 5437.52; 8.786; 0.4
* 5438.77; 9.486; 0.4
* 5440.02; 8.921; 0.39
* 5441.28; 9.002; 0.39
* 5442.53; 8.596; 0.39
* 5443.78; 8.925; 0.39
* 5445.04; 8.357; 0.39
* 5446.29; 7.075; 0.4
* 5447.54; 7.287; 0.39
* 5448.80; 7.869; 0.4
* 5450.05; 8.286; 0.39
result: 8.15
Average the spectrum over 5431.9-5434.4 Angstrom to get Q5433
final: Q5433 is 8.54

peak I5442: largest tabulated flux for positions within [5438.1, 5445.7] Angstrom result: 9.486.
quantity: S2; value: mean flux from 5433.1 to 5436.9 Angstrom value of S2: 8.38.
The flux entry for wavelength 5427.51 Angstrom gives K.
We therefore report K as 8.835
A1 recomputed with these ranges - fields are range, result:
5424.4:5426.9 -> 8.31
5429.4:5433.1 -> 8.07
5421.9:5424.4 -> 8.46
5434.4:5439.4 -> 8.78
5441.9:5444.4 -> 8.78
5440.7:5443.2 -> 8.82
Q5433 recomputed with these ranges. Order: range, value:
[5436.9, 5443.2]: 8.96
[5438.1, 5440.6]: 9.22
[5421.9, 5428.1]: 8.47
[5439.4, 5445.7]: 8.75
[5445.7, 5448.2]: 7.19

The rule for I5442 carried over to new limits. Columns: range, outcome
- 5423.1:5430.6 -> 8.835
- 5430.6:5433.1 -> 8.774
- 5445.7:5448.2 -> 7.287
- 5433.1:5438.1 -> 8.786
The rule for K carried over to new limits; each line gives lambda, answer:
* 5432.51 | 8.774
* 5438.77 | 9.486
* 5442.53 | 8.596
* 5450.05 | 8.286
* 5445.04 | 8.357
